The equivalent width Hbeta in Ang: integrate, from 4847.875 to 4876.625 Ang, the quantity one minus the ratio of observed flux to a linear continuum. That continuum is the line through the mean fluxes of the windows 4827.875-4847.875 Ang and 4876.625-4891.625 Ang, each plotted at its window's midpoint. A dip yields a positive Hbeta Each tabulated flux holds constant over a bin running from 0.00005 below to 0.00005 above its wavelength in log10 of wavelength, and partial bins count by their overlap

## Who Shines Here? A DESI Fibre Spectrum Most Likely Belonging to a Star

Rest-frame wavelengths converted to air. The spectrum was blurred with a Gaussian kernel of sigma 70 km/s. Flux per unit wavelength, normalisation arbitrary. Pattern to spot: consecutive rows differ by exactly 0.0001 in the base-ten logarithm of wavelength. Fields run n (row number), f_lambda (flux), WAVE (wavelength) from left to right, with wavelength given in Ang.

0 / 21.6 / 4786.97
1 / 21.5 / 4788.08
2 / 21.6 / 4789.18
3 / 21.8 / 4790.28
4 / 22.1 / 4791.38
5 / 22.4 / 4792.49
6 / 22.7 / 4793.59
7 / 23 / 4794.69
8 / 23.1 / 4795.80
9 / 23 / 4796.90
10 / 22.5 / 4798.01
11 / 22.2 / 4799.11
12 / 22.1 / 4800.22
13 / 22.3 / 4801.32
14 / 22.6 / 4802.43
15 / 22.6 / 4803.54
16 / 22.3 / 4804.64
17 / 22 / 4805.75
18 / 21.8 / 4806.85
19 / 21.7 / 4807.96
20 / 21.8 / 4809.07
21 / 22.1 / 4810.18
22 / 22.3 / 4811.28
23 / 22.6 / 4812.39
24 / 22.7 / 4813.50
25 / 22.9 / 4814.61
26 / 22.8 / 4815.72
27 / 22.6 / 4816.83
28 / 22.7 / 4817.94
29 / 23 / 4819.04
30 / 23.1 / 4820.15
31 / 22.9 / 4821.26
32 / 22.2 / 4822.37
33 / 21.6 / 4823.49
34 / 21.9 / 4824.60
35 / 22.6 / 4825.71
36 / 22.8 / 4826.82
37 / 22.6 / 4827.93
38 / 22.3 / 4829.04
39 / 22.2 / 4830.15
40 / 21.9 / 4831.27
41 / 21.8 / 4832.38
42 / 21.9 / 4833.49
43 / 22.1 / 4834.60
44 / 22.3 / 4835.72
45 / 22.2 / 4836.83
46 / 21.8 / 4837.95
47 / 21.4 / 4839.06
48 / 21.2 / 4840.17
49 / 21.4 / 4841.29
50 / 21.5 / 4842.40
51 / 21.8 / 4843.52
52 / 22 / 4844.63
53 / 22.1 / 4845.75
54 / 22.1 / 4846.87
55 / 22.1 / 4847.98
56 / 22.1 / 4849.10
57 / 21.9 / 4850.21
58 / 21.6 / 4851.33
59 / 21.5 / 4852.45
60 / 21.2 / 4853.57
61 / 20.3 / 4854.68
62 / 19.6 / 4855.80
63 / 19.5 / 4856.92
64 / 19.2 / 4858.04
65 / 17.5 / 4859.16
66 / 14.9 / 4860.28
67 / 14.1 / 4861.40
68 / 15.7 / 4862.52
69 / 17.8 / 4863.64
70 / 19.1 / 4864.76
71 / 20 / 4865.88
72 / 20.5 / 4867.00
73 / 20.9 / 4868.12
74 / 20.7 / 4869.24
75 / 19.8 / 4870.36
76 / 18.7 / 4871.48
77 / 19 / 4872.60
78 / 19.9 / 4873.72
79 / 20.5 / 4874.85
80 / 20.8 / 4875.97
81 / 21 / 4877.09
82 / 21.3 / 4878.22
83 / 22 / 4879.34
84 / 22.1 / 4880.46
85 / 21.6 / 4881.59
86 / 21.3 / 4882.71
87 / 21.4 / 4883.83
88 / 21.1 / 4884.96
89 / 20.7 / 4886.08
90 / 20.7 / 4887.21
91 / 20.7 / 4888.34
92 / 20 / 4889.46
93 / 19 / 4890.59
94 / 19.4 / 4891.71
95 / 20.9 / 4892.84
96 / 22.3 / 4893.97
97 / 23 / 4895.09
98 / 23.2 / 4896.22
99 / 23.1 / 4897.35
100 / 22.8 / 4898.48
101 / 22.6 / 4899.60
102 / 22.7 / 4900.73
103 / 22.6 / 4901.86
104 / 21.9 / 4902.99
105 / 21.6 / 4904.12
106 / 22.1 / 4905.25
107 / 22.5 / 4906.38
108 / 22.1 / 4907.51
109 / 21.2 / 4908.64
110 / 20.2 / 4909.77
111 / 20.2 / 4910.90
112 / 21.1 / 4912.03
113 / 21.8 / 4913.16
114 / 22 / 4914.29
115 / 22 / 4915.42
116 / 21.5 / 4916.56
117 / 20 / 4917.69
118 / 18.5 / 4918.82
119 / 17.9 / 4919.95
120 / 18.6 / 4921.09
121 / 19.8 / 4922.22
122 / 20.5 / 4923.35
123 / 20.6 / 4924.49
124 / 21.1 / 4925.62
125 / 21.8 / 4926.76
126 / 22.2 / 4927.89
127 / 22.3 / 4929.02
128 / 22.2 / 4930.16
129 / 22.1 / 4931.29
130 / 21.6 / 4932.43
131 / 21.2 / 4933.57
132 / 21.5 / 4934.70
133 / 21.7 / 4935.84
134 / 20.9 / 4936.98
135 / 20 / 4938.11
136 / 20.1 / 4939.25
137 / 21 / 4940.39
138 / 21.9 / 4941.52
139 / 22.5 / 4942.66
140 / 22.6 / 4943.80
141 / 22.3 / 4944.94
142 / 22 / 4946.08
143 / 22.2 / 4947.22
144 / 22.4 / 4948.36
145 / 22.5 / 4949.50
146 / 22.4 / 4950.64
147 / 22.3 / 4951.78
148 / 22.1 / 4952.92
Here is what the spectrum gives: 2.5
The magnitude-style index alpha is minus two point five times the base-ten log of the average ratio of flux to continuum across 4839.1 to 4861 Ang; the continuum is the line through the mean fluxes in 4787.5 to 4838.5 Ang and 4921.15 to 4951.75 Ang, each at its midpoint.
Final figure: 0.072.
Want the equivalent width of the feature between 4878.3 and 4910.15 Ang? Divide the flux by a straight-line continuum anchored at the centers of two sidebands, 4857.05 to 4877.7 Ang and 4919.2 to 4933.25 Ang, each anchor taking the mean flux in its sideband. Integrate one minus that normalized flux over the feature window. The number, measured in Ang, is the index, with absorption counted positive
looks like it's -2.90 Ang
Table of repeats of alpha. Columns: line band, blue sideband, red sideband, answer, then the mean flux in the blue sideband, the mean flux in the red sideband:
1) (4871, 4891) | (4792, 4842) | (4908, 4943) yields 0.04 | 22.3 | 21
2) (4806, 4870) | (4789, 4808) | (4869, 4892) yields 0.01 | 22.4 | 20.6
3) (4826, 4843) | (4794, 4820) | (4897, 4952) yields 0.01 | 22.5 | 21.5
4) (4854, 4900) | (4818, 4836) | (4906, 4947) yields 0.08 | 22.3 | 21.2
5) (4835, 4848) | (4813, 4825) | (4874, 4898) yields 0.02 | 22.6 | 21.2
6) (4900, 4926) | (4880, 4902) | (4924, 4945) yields 0.03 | 21.5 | 21.5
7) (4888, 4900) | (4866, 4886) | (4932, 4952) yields -0.03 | 20.7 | 21.7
